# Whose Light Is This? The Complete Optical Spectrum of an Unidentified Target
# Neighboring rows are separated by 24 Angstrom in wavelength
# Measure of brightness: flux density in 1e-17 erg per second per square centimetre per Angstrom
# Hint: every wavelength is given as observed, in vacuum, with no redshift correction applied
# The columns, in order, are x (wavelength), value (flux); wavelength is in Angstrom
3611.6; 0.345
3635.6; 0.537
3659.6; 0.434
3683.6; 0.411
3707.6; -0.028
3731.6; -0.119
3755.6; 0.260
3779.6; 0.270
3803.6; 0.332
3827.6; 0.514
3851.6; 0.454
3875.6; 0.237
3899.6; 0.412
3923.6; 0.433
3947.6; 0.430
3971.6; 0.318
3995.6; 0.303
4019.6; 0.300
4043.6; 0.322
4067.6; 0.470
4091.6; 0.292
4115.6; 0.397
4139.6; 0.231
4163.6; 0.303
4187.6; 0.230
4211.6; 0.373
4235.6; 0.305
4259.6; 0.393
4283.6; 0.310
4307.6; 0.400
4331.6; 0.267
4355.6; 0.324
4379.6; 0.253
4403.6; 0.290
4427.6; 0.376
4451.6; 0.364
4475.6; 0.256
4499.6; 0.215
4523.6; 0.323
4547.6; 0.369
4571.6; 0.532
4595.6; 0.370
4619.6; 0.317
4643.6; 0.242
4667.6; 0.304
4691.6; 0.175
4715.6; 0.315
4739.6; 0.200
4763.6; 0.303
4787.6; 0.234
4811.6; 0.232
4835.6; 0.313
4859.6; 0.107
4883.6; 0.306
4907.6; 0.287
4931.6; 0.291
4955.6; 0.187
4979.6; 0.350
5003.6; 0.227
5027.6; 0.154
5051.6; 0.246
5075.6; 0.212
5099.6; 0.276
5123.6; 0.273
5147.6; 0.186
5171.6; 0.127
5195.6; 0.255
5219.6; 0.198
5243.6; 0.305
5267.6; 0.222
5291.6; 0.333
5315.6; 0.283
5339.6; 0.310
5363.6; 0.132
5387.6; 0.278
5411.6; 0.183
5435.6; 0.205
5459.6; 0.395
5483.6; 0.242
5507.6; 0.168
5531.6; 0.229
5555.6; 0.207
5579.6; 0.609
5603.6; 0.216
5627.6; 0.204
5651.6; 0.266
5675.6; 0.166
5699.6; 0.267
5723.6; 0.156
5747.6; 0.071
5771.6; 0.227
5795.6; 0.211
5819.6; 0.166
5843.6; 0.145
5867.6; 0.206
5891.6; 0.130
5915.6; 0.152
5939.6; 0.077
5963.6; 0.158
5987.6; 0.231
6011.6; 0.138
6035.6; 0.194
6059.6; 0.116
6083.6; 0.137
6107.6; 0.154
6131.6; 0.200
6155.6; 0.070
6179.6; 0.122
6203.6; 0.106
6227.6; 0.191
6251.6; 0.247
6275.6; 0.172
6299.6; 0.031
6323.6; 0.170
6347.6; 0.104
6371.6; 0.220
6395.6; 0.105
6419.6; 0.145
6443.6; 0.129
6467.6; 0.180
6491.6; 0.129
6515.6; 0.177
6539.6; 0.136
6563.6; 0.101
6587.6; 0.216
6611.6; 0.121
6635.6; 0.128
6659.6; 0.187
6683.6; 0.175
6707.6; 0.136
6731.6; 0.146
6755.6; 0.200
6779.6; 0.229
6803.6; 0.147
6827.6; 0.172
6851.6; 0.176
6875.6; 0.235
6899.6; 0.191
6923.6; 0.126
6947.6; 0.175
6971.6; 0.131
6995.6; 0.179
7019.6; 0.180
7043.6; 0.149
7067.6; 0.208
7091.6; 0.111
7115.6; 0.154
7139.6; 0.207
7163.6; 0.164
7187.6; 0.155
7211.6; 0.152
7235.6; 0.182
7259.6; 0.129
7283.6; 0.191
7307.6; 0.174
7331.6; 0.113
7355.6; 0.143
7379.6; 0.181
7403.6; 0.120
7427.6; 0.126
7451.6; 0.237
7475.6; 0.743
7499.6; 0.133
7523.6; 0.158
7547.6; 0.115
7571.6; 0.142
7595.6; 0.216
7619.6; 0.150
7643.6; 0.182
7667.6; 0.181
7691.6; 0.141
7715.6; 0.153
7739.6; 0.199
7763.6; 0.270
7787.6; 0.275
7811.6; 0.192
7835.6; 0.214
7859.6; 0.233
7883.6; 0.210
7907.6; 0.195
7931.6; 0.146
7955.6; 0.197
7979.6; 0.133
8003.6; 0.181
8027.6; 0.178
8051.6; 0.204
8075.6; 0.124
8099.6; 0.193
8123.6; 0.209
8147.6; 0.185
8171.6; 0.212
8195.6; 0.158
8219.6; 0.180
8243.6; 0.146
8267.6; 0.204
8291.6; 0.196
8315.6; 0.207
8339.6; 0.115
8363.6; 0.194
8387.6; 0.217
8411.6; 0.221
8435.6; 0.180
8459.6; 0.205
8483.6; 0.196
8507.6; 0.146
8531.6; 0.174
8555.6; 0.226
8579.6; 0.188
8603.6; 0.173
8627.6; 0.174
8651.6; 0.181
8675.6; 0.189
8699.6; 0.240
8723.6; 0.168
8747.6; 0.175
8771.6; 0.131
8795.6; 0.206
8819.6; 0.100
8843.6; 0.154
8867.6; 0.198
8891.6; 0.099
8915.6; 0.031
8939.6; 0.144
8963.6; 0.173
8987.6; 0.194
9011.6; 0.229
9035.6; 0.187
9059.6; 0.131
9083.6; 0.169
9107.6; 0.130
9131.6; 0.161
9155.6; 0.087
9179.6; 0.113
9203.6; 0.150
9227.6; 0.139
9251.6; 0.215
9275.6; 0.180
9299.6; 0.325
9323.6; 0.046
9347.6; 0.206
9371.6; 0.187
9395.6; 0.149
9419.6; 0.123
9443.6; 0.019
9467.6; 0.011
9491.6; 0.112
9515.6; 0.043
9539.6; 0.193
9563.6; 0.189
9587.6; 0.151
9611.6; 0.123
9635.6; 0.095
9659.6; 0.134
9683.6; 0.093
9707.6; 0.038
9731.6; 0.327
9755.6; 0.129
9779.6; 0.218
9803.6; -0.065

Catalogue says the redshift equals 1.003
